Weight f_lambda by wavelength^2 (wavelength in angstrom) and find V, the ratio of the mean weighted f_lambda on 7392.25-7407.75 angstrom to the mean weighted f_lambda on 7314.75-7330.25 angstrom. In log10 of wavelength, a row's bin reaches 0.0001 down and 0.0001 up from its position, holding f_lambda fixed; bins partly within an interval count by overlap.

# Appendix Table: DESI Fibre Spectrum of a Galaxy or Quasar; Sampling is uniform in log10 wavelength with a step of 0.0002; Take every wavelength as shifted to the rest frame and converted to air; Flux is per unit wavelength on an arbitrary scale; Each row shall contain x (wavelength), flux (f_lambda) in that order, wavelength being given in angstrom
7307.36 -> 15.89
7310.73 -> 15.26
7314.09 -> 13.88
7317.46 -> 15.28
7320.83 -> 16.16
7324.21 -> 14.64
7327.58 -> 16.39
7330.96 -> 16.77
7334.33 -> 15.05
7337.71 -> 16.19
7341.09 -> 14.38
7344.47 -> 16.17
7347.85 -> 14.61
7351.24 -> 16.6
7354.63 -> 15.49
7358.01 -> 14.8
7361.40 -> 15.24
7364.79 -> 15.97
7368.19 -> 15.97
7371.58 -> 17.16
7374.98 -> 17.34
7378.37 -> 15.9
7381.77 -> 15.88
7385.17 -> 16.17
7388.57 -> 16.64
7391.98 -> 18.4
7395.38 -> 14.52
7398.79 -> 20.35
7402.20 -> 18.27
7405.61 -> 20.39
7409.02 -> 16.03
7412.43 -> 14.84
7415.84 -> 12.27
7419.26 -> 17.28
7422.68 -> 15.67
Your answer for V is 1.20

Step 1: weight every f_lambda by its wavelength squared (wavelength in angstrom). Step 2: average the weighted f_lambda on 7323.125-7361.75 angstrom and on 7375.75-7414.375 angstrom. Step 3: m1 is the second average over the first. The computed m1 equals 1.1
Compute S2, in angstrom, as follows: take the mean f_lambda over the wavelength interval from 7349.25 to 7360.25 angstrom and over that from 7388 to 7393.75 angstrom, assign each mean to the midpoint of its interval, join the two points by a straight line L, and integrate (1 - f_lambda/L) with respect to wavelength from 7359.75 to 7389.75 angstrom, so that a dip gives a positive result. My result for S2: 0.8 angstrom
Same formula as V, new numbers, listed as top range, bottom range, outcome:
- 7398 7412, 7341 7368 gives 1.20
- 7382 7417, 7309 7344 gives 1.11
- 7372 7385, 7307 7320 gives 1.11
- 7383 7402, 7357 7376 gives 1.08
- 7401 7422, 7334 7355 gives 1.08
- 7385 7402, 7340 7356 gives 1.14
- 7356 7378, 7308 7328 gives 1.07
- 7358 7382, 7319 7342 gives 1.04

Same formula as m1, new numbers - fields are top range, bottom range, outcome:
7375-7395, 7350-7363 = 1.07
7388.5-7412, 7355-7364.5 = 1.18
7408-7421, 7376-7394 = 0.91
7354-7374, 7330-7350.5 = 1.03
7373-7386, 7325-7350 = 1.06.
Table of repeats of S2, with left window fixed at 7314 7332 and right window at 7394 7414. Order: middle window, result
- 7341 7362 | 1.11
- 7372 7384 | 0.30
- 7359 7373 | 0.50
